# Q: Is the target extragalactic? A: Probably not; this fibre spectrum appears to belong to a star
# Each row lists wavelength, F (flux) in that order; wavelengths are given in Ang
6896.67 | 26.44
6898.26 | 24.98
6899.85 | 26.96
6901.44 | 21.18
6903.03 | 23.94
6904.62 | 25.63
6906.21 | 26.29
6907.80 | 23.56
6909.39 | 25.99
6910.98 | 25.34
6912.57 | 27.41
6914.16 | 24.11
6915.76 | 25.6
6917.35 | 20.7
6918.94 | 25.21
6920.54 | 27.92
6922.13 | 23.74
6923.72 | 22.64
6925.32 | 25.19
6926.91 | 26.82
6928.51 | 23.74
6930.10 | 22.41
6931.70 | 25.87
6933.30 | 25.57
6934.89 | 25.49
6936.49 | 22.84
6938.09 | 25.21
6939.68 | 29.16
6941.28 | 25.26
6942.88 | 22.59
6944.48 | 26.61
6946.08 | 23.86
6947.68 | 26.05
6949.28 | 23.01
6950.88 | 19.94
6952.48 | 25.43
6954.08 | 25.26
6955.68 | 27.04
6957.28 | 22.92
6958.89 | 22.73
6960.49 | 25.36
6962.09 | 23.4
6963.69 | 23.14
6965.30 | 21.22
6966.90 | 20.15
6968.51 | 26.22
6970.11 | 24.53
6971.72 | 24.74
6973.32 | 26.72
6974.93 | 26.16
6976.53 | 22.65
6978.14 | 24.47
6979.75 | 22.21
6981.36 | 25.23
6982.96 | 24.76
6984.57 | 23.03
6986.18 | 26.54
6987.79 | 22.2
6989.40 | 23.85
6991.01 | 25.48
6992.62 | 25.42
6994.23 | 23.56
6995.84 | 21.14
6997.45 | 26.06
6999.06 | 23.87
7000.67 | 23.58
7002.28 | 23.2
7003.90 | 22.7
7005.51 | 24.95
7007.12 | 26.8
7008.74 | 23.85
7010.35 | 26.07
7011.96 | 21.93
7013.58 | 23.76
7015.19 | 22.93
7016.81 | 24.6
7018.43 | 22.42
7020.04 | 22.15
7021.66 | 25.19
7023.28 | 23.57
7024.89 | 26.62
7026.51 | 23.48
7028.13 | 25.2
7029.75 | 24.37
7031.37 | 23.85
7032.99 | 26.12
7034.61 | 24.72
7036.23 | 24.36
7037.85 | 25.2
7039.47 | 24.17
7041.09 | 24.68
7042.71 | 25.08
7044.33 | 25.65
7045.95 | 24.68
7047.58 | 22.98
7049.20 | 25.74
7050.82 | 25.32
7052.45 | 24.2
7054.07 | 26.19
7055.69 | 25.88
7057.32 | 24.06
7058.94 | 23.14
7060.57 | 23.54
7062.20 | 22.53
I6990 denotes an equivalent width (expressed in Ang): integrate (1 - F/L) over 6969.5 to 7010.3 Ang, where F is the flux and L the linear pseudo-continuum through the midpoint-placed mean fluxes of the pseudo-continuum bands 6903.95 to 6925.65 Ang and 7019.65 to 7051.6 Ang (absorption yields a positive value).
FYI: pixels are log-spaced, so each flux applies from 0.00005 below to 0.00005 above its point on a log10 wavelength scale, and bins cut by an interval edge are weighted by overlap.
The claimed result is 0.7 Ang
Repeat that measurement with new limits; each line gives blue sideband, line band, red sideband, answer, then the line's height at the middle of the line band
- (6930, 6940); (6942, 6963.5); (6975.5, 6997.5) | 0.6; 24.8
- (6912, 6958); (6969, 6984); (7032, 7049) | 0.1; 24.8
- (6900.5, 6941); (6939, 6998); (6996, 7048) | 0.8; 24.6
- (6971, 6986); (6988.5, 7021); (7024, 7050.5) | 1.0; 24.7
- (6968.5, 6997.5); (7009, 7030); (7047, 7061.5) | 0.4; 24.5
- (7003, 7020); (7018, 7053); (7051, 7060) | -0.3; 24.3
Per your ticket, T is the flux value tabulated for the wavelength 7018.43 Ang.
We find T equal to 22.42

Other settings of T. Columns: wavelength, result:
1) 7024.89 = 26.62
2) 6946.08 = 23.86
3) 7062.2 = 22.53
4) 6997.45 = 26.06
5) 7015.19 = 22.93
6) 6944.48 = 26.61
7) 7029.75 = 24.37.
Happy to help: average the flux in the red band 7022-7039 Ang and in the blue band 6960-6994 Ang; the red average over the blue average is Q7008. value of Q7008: 1.02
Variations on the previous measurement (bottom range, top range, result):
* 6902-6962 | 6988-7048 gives 0.98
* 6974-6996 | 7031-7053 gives 1.03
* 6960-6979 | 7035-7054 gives 1.03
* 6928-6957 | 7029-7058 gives 1.01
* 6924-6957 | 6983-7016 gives 0.97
